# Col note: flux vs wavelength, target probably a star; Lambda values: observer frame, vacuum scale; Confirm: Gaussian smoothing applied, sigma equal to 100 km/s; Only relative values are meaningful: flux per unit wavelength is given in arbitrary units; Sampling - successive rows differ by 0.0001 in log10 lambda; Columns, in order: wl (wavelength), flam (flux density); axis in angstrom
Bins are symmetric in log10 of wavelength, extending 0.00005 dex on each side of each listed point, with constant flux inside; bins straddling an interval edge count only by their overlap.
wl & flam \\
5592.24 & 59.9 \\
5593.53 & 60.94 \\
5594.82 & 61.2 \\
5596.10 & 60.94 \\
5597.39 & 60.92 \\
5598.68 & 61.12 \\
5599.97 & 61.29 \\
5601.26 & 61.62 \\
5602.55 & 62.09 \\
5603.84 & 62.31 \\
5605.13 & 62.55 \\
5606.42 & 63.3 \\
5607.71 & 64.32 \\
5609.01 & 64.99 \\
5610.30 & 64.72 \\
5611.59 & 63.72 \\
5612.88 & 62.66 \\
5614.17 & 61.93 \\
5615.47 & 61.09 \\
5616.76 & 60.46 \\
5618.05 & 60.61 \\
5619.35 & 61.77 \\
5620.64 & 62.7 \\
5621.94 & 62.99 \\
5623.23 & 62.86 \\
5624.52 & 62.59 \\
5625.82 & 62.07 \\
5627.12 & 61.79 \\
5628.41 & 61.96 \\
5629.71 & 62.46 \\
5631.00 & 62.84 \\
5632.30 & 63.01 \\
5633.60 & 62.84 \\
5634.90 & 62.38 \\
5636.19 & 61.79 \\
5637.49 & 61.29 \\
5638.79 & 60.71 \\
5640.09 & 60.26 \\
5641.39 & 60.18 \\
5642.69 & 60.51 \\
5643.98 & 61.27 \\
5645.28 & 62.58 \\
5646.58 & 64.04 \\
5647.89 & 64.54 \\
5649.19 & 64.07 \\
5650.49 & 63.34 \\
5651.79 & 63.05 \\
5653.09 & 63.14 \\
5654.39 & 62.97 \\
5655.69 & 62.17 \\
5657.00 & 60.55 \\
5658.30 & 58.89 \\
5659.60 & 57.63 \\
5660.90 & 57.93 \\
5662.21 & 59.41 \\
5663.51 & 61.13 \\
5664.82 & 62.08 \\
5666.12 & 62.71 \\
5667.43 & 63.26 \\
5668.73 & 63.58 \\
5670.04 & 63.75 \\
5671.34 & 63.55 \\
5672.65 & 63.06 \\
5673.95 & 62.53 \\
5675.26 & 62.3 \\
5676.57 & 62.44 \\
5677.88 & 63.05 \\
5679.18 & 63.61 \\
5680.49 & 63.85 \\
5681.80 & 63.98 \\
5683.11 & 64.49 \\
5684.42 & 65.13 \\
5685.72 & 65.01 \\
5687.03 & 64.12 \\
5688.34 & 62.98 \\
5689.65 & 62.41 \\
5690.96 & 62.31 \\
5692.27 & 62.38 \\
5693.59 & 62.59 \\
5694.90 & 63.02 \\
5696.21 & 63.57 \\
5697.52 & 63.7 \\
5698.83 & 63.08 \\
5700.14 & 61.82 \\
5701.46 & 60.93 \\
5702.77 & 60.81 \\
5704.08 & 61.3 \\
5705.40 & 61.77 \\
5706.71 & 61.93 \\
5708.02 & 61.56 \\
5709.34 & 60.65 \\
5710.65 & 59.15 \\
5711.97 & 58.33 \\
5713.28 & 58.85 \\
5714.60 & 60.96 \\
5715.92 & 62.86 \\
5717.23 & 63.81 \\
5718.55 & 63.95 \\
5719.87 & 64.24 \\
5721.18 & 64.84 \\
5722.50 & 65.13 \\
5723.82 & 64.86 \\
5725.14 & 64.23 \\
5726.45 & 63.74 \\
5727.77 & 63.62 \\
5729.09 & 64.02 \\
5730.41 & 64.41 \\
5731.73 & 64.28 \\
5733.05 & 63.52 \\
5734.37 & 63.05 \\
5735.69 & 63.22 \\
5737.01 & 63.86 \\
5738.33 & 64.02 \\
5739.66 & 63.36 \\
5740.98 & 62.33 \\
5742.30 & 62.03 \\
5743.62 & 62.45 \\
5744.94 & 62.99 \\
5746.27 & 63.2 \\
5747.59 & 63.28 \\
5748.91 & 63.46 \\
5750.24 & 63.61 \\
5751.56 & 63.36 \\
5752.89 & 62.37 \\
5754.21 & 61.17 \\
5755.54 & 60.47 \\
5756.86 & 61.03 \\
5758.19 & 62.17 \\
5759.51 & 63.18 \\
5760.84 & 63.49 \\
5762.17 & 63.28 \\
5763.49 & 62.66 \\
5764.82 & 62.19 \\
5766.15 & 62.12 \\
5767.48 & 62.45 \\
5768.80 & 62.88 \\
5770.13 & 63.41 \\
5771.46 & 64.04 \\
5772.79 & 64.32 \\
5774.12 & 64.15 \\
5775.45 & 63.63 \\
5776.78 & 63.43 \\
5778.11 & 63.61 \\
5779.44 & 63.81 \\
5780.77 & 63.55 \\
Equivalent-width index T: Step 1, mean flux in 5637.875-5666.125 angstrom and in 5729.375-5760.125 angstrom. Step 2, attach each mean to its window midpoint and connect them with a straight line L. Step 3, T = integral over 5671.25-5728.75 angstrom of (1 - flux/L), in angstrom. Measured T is -0.52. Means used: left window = 61.5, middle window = 62.8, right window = 62.9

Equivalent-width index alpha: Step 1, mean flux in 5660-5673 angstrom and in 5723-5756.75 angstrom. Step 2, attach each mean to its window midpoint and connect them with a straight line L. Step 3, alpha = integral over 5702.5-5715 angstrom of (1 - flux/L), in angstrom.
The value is 0.4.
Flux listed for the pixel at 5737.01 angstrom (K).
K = 63.86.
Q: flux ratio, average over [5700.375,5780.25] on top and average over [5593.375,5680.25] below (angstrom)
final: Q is 1.01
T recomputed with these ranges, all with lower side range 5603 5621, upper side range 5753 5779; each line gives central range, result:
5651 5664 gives 0.41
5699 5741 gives 0.06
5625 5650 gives 0.21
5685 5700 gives -0.10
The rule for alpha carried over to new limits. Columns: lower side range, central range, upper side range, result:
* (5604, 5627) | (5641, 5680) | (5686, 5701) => 0.4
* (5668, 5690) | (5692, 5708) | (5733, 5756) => 0.3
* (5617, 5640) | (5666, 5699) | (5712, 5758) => -0.4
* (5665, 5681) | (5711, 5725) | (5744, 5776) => 0.1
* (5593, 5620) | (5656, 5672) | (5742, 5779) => 0.3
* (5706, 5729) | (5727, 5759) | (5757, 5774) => -0.1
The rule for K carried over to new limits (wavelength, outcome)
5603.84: 62.31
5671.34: 63.55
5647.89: 64.54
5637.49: 61.29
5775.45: 63.63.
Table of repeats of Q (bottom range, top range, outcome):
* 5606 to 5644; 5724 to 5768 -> 1.01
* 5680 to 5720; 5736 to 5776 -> 1.01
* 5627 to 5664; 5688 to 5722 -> 1.01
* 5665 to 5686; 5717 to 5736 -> 1.01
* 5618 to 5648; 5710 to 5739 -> 1.02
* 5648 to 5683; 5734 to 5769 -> 1.01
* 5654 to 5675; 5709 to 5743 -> 1.02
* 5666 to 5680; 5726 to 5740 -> 1.01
